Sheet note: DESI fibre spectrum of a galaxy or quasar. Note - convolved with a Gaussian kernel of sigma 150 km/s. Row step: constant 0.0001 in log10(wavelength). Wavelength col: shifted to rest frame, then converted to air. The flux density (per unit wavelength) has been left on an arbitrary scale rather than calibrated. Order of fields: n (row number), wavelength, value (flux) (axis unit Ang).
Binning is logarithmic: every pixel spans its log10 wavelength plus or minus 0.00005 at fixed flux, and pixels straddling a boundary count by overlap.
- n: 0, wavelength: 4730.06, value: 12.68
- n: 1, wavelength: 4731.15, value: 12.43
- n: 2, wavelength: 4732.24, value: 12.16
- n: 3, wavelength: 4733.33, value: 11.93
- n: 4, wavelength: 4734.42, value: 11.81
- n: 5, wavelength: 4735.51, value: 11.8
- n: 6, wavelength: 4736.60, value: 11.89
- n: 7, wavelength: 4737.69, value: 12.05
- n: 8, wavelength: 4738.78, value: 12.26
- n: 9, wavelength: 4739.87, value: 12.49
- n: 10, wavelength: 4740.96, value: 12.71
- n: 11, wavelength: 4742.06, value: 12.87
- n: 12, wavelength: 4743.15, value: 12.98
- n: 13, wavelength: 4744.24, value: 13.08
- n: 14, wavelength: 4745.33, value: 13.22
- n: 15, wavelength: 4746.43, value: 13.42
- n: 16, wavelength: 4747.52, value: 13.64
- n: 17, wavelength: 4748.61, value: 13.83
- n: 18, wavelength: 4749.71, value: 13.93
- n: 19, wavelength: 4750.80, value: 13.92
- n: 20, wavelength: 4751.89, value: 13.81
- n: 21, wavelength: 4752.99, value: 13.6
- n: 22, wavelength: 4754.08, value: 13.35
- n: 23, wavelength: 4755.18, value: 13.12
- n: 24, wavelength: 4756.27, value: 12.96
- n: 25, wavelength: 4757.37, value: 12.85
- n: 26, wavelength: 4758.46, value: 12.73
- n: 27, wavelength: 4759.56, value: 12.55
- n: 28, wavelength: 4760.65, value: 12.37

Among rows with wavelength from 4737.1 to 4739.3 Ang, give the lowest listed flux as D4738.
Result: 12.05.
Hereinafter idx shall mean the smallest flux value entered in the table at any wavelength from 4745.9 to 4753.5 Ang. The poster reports 13.42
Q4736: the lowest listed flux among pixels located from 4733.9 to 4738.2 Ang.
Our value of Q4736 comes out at 11.8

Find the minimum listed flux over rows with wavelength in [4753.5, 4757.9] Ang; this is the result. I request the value 12.85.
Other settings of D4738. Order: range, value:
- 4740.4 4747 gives 12.71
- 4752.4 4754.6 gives 13.35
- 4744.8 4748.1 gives 13.22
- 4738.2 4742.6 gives 12.26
